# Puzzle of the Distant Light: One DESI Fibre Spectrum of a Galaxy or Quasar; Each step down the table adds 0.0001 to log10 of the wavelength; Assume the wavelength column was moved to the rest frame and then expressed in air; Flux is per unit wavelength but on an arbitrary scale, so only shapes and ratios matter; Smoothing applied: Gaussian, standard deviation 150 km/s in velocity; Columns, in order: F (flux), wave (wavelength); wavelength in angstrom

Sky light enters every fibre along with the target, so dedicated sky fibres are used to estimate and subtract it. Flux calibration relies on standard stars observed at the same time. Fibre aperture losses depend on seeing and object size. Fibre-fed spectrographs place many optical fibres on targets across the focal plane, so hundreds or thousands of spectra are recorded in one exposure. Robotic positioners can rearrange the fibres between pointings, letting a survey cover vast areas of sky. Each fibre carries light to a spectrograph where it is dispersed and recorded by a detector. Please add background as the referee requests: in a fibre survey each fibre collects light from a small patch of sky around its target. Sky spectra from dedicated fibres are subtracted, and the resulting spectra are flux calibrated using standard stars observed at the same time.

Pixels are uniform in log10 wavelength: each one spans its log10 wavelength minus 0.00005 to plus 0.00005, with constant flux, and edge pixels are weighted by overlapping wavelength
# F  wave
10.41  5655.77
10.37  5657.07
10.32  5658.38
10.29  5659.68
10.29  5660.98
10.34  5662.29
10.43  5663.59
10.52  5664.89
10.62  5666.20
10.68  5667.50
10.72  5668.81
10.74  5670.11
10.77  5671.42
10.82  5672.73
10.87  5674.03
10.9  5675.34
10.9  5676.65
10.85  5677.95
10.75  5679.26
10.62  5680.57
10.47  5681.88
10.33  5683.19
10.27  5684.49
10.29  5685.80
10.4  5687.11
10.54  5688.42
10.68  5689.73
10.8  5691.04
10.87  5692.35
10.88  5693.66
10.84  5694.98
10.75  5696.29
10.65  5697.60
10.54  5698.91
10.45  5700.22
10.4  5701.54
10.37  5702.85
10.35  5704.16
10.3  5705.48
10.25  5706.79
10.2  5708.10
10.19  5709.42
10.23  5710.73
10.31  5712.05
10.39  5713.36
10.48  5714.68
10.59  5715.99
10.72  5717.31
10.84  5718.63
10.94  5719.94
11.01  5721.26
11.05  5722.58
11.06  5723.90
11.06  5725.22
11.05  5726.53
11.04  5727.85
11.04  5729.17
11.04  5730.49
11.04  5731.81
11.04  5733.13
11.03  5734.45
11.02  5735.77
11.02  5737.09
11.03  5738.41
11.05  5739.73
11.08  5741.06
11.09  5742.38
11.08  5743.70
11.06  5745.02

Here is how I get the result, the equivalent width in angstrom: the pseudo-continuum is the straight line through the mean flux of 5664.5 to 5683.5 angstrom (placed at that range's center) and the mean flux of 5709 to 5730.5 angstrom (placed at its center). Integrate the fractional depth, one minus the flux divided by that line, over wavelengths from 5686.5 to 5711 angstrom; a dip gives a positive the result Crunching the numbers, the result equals 0.5 angstrom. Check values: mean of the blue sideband 10.7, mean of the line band 10.5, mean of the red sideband 10.8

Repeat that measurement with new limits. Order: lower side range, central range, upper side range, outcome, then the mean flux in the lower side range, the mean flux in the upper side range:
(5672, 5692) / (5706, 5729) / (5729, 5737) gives 0.5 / 10.6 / 11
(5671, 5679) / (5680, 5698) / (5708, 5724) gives 0.3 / 10.9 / 10.6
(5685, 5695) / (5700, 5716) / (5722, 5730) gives 0.8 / 10.6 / 11.1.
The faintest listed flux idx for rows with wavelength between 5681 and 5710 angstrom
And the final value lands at 10.19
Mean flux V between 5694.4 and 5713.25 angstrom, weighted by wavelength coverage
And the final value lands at 10.4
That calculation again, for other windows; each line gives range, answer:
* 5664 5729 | 10.6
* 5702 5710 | 10.3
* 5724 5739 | 11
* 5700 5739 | 10.7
